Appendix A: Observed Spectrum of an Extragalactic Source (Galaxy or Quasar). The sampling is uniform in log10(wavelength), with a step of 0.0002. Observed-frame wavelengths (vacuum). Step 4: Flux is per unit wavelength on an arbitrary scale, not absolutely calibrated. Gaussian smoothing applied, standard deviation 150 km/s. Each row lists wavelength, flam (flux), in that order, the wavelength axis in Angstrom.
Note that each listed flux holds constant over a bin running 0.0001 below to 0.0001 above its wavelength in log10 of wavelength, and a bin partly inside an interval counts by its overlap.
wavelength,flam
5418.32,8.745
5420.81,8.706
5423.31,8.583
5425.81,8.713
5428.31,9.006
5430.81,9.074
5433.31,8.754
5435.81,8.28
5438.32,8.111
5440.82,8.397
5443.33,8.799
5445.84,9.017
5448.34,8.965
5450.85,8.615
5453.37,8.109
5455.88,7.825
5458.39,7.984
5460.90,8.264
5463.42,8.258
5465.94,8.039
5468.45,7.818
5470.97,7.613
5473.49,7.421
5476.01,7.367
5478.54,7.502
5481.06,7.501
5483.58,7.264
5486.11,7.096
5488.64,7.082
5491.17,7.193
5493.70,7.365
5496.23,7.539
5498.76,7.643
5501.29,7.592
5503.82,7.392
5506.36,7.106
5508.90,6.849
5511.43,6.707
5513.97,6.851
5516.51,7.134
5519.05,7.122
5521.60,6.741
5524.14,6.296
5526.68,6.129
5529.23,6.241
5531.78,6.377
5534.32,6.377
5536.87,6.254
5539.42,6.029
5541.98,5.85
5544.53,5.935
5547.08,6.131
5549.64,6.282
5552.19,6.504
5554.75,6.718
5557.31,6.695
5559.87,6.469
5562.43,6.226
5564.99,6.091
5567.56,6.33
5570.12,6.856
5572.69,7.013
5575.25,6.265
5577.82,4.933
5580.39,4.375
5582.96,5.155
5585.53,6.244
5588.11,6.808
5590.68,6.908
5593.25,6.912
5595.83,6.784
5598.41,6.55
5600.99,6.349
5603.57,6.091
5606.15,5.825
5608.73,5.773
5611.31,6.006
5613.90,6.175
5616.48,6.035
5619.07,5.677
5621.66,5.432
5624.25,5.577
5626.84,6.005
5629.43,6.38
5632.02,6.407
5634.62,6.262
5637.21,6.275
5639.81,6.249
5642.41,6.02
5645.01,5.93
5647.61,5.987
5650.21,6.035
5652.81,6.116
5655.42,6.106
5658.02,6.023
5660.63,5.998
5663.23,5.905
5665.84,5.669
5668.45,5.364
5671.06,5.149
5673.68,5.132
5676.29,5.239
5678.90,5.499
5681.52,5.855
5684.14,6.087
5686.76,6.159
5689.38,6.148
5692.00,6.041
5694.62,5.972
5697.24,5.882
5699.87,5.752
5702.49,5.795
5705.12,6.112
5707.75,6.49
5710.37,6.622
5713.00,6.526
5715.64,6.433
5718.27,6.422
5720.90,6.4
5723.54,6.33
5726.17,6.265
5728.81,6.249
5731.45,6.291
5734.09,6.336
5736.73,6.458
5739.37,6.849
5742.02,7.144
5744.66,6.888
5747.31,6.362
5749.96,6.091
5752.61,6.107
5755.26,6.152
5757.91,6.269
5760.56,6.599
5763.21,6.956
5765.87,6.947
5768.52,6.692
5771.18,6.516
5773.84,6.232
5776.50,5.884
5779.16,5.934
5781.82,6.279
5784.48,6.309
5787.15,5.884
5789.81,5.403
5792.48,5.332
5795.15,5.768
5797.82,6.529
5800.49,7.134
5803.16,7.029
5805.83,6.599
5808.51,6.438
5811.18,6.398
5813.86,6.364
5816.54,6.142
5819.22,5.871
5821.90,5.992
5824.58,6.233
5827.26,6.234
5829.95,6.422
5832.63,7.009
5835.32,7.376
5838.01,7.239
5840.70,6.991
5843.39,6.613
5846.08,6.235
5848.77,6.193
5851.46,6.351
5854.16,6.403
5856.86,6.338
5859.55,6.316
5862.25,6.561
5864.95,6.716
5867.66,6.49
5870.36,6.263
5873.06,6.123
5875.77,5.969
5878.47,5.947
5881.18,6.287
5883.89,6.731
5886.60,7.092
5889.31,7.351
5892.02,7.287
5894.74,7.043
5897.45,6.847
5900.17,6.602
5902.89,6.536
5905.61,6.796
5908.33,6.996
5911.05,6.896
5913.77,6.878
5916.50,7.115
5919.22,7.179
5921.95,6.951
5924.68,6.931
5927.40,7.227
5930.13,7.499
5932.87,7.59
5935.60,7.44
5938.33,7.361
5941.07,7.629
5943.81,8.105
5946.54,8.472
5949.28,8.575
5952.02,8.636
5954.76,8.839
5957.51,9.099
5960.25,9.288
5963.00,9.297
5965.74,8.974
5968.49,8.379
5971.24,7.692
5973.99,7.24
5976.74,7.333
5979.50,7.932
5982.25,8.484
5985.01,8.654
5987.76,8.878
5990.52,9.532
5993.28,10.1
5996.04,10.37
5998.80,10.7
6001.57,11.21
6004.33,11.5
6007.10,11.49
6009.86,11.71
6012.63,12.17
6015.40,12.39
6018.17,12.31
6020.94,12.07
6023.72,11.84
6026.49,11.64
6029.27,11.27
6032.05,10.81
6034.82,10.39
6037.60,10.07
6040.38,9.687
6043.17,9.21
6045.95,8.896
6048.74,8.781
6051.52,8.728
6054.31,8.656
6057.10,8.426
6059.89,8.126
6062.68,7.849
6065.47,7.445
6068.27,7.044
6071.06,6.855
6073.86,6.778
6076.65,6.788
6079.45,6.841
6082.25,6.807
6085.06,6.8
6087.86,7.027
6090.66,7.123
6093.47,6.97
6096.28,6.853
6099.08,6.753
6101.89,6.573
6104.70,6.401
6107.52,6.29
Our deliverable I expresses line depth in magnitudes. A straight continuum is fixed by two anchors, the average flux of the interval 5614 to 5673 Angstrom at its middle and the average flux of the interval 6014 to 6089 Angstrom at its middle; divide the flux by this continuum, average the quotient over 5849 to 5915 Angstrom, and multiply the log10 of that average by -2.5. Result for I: 0.17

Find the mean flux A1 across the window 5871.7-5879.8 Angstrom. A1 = 6.02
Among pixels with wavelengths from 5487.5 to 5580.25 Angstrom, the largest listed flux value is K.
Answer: 7.643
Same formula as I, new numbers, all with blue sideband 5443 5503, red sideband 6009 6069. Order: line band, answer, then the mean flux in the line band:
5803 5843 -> 0.37 mag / 6.54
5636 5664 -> 0.37 mag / 6.06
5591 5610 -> 0.29 mag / 6.36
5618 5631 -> 0.40 mag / 5.83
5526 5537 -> 0.27 mag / 6.29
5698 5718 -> 0.36 mag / 6.25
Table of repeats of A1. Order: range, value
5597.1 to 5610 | 6.12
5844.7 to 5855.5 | 6.3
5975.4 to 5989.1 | 8.26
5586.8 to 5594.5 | 6.88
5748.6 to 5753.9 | 6.1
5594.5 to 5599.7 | 6.66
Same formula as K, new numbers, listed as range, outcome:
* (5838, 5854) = 7.239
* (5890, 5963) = 9.297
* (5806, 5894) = 7.376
